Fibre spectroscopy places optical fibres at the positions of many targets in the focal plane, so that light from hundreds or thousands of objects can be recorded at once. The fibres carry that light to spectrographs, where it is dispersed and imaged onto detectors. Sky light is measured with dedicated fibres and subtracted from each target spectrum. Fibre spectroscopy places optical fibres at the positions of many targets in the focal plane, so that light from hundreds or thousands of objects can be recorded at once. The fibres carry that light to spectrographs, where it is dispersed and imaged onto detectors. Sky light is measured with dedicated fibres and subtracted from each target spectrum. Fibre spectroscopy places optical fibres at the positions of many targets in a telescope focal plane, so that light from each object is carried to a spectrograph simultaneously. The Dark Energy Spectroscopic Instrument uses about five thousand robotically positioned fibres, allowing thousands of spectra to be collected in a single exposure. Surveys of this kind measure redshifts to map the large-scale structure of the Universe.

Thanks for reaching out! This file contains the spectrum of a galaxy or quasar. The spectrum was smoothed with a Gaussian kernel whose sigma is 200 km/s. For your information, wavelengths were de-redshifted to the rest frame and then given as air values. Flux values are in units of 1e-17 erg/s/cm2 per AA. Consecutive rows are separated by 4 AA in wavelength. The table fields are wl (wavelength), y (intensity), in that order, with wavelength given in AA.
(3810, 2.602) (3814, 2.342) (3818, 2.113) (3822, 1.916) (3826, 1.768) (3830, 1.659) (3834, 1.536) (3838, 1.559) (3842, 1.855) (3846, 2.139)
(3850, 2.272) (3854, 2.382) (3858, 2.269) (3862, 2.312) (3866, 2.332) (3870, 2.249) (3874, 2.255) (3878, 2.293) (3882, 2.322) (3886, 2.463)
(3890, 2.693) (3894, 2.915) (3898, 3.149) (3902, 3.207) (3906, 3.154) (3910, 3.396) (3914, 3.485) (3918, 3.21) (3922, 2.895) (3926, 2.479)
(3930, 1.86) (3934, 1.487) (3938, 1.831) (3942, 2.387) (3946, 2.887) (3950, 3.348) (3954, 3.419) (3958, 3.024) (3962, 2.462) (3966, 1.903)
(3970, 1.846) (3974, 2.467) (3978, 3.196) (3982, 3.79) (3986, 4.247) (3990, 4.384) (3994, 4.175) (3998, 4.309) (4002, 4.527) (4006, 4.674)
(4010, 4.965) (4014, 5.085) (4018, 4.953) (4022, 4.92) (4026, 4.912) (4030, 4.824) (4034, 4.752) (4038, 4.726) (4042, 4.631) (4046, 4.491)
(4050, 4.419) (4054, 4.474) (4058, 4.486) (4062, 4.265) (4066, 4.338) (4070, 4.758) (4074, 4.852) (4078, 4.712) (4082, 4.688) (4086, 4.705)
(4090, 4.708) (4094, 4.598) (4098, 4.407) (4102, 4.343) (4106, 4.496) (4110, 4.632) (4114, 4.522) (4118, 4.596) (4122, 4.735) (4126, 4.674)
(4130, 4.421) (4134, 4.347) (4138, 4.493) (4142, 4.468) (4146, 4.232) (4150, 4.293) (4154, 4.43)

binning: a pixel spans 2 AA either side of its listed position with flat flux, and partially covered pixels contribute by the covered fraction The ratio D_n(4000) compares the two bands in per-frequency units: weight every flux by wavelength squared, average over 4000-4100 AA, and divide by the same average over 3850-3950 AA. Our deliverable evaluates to 1.95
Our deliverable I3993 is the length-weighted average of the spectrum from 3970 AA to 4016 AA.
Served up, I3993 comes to 4.06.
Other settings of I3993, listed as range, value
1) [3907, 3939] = 2.62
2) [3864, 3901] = 2.54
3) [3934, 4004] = 3.14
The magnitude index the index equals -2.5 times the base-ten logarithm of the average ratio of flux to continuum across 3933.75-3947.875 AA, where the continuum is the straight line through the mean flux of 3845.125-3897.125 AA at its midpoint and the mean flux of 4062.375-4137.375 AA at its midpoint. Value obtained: 0.35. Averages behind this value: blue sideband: 2.4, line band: 2.22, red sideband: 4.58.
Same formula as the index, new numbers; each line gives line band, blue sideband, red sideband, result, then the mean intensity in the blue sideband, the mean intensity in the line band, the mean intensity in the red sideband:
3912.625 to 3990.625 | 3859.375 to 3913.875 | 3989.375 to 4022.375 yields 0.32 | 2.7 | 2.8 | 4.67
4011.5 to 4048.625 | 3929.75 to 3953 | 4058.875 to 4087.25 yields -0.24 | 2.38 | 4.81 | 4.61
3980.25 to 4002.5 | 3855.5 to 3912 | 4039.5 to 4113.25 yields -0.14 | 2.64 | 4.22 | 4.56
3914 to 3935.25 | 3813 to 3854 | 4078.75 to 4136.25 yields 0.11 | 1.93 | 2.52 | 4.57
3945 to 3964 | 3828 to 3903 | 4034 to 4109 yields 0.08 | 2.3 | 3.04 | 4.57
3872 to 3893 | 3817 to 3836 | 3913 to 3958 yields -0.09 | 1.78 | 2.43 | 2.66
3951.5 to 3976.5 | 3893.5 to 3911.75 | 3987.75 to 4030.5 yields 0.50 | 3.18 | 2.55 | 4.7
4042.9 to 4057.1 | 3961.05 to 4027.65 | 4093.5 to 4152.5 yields -0.07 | 3.95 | 4.48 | 4.48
